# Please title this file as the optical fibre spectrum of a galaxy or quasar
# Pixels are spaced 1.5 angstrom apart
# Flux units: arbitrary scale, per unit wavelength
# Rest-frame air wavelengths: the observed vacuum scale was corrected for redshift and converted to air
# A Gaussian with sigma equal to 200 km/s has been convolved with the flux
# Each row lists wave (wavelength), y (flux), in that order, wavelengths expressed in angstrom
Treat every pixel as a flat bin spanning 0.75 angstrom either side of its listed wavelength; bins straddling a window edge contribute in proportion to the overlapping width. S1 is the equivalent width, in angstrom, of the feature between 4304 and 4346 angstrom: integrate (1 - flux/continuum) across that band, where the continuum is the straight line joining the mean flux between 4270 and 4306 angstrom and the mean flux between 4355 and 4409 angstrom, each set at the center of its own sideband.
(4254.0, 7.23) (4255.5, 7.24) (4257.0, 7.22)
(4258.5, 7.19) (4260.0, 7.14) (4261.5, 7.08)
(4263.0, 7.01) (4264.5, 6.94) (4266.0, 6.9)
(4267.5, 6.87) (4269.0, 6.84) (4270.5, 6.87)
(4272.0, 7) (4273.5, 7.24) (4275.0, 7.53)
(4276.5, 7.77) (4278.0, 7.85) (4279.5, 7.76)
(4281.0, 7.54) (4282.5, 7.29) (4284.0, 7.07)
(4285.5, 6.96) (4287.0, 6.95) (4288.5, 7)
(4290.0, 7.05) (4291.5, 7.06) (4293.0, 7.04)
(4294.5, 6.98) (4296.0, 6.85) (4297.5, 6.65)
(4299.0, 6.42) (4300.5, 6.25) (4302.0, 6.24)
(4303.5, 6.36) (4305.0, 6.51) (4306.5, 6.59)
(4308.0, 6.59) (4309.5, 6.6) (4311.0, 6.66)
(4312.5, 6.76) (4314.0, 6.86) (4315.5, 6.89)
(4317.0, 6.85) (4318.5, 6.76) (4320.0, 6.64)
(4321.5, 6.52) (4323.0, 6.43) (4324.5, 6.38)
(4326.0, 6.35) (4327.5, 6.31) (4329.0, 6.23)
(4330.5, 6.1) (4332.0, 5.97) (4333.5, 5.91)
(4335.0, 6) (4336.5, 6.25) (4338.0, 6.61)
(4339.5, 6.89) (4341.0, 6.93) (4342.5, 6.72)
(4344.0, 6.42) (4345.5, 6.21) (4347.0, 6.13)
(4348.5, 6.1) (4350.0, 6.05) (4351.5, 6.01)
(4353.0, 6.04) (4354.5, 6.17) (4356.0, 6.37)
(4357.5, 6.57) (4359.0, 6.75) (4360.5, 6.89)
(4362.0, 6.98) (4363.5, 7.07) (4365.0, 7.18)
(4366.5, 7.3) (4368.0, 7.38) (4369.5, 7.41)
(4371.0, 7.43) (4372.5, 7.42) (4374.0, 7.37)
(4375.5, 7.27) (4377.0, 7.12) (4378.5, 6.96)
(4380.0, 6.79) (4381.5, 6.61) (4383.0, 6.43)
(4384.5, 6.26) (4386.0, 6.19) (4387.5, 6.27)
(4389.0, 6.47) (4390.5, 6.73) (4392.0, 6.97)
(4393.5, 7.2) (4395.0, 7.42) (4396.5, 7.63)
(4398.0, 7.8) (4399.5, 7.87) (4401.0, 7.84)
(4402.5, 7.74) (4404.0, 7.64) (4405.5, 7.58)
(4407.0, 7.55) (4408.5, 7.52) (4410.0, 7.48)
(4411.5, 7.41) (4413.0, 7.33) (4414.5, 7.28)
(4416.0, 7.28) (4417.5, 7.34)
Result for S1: 3.26 angstrom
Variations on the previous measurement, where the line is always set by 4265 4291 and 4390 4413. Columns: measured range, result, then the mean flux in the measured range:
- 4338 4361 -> 2.97 angstrom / 6.42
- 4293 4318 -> 2.15 angstrom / 6.64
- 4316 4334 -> 2.28 angstrom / 6.38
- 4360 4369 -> 0.32 angstrom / 7.15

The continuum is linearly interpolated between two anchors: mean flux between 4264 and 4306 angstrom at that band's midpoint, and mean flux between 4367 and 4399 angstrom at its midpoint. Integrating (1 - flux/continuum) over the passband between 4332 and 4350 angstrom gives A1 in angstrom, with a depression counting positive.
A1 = 1.69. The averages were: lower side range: 6.99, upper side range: 7.02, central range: 6.35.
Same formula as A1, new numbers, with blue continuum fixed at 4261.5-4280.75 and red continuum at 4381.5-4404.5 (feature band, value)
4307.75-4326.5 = 1.4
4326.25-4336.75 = 1.5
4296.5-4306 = 1.0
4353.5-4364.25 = 0.7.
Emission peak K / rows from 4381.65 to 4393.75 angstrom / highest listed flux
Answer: 7.2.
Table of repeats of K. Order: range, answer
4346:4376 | 7.43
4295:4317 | 6.89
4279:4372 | 7.76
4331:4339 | 6.61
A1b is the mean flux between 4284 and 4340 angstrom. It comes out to 6.59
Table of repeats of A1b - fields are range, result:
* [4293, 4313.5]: 6.59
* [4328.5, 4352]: 6.29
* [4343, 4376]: 6.75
